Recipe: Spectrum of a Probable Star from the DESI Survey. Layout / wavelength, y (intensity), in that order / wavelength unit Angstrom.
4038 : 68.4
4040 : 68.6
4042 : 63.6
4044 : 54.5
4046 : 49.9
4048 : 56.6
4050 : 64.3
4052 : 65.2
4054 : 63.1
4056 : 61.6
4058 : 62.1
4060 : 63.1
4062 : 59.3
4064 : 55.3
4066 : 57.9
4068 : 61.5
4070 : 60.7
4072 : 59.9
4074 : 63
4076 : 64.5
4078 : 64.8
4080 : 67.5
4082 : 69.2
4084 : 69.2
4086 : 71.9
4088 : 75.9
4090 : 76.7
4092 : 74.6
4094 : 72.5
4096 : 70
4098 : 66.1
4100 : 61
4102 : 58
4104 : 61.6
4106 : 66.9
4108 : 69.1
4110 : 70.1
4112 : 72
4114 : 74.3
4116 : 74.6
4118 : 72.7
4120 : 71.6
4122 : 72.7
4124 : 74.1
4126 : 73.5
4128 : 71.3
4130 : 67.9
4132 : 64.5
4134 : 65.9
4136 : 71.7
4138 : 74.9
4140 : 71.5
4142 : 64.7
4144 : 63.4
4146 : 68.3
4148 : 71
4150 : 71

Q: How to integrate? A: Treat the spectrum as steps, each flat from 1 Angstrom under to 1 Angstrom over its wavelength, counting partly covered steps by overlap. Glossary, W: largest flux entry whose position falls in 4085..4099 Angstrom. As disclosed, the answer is 76.7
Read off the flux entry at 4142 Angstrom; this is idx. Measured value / 64.7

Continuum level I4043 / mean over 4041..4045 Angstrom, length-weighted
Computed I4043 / 59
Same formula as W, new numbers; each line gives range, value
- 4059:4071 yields 63.1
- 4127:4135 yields 71.3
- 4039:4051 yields 68.6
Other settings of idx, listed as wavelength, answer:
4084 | 69.2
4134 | 65.9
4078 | 64.8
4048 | 56.6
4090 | 76.7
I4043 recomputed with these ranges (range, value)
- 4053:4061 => 62.5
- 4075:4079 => 64.7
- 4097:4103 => 61.7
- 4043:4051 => 56.3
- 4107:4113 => 70.4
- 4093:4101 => 67.4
